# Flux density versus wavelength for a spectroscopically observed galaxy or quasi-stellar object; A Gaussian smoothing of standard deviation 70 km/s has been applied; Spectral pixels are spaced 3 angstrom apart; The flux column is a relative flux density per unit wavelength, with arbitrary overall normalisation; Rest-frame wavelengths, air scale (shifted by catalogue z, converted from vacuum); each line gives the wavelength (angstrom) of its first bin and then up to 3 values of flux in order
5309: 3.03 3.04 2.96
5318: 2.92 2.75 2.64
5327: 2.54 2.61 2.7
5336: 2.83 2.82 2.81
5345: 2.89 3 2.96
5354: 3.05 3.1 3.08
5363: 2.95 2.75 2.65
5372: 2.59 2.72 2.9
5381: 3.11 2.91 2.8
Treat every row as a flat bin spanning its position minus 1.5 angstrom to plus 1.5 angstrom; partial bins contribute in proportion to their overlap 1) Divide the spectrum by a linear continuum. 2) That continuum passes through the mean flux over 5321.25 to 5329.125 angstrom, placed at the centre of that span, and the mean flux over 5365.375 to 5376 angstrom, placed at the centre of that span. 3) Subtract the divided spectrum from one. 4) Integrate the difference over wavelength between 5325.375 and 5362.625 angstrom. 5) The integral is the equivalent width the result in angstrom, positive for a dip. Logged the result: -3.2 angstrom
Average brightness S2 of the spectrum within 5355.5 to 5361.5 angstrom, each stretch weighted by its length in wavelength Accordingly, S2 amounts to 3.09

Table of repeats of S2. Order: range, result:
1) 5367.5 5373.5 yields 2.62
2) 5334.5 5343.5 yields 2.82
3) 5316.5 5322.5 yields 2.83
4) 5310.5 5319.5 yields 2.97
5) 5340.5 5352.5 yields 2.92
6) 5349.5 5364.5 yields 3.03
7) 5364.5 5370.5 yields 2.7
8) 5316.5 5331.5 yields 2.69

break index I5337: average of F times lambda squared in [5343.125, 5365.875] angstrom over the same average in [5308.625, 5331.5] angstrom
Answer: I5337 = 1.1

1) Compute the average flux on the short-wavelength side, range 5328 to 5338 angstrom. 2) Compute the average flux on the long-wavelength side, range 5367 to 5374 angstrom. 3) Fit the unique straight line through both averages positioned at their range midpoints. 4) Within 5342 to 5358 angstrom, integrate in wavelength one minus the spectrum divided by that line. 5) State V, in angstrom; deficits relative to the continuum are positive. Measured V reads -1.8 angstrom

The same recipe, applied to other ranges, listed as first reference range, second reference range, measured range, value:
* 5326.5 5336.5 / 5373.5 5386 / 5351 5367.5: -1.06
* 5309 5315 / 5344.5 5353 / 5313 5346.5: 2.43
